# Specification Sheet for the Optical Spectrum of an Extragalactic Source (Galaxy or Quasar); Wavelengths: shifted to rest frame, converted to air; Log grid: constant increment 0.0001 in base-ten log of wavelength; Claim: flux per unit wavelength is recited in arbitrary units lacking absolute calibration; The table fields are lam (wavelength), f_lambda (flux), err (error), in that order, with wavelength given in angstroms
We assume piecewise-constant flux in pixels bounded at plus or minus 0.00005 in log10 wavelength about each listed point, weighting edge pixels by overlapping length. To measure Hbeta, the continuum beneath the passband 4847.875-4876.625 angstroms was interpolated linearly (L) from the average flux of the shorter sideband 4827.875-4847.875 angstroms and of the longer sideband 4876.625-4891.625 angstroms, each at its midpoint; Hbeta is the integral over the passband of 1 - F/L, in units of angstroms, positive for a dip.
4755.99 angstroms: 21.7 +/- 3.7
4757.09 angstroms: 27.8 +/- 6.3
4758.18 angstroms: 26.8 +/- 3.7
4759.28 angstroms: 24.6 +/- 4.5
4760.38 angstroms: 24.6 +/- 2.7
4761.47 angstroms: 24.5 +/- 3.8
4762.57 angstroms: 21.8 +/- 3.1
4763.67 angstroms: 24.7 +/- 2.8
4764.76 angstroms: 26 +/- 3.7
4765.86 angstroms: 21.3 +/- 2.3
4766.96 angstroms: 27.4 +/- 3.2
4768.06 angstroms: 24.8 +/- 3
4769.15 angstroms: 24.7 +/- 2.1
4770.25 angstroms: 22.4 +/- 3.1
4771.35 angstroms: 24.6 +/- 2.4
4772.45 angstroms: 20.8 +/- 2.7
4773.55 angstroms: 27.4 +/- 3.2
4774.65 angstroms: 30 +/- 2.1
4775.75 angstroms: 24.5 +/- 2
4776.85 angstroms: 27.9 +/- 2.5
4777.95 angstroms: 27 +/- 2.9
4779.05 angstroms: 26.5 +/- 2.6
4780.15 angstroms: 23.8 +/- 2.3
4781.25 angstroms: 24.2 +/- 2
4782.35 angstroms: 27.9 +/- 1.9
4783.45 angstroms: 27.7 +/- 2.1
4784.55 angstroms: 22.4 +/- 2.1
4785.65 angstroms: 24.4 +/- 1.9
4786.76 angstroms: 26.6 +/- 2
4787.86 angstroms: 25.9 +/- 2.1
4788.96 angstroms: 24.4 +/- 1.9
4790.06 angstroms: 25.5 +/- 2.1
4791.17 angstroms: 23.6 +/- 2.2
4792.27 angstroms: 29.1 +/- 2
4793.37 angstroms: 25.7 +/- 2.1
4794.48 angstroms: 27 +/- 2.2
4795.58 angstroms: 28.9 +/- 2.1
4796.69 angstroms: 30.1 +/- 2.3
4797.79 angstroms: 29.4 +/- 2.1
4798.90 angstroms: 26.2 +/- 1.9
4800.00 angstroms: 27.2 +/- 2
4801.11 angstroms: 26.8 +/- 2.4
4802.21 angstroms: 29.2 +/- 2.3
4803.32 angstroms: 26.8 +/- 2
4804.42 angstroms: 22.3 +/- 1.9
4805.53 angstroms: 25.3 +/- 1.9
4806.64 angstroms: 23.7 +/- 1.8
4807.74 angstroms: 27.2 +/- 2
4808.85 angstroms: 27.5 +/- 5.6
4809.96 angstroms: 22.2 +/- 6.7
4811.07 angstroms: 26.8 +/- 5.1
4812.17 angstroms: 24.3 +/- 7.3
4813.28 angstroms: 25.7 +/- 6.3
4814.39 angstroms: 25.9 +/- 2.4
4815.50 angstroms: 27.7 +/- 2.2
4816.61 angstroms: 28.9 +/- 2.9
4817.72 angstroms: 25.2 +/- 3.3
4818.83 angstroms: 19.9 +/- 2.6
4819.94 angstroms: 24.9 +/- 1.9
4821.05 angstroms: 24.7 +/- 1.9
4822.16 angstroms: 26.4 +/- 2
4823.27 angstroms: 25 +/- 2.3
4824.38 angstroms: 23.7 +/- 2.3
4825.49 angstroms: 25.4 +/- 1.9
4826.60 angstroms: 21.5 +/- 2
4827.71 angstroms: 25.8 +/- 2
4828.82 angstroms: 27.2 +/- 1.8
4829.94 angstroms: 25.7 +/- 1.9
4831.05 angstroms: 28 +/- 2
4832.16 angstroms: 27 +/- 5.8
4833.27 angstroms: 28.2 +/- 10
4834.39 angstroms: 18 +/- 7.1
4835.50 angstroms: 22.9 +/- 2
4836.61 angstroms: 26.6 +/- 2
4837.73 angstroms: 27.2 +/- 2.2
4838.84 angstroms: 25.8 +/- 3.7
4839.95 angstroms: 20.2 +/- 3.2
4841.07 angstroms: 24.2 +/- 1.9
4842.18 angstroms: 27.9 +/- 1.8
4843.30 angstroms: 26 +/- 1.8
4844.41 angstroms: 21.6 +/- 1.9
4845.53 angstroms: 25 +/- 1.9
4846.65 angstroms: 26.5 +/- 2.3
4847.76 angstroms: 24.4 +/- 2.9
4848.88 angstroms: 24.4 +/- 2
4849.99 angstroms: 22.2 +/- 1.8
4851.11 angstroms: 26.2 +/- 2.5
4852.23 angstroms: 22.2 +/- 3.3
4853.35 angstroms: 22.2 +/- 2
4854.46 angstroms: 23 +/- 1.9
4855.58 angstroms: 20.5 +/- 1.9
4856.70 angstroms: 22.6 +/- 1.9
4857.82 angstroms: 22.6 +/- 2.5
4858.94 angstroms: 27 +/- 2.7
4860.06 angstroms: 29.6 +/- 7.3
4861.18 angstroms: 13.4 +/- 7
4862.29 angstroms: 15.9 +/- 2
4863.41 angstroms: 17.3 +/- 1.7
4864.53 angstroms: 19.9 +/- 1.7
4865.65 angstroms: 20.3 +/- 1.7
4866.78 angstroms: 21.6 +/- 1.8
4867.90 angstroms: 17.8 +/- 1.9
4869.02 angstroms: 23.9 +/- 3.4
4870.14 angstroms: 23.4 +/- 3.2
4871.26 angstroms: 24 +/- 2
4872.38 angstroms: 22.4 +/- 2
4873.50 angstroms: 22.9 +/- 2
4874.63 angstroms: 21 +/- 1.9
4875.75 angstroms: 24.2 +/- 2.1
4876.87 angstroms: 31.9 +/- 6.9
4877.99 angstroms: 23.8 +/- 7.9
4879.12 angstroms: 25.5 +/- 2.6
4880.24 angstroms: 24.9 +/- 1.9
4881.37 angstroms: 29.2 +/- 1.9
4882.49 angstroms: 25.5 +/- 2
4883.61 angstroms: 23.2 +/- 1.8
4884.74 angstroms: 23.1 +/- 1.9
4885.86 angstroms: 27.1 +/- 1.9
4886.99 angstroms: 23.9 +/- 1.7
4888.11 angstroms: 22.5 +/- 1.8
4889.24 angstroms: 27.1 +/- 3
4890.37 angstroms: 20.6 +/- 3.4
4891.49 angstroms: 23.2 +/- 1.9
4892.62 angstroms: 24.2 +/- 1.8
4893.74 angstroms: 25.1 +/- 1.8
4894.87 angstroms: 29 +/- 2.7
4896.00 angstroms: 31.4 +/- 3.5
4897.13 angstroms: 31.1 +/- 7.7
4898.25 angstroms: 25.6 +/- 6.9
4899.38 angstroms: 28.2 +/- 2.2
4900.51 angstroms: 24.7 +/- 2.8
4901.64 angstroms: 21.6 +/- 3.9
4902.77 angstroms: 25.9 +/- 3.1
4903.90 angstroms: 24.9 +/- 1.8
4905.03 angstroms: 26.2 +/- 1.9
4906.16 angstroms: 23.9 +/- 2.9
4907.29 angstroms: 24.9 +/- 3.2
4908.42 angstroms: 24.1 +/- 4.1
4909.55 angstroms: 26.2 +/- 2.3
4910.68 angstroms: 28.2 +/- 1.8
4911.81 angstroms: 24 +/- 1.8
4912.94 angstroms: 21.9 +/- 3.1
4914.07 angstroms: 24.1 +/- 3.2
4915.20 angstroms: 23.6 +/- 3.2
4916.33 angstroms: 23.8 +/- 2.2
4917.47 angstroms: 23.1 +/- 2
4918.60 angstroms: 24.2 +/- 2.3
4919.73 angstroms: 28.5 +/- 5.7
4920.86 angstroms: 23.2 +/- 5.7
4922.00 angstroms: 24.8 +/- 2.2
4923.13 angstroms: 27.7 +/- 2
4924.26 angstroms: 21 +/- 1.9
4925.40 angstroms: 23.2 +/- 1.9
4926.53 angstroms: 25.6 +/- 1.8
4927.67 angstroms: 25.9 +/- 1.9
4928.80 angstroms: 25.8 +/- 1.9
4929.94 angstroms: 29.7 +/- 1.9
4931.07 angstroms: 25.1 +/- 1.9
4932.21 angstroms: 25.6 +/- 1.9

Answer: 3.35 angstroms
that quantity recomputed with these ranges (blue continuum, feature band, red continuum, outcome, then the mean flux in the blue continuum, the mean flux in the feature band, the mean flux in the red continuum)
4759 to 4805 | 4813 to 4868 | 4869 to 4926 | 3.2 angstroms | 25.7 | 23.9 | 24.9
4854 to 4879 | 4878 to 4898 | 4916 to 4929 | -2.1 angstroms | 22.3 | 25.6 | 24.7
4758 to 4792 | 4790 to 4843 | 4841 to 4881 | -3.4 angstroms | 25.1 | 25.7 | 23.1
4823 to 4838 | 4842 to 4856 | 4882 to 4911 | 0.7 angstroms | 25.1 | 23.9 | 25.4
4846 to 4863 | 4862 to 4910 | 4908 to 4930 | -1.0 angstroms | 22.8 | 24.3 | 24.8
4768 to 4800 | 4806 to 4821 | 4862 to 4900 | 0.1 angstroms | 26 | 25.3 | 24.2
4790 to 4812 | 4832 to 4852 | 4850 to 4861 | -0.3 angstroms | 26.5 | 24.6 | 23.5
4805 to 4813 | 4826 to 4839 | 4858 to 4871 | -1.0 angstroms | 25.3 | 25.3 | 21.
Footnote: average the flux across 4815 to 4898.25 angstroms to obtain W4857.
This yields 24.3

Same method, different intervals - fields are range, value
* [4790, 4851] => 25.5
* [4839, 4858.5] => 23.7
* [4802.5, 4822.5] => 25.3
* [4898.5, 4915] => 24.9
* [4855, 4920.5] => 24.1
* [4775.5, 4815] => 26.1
